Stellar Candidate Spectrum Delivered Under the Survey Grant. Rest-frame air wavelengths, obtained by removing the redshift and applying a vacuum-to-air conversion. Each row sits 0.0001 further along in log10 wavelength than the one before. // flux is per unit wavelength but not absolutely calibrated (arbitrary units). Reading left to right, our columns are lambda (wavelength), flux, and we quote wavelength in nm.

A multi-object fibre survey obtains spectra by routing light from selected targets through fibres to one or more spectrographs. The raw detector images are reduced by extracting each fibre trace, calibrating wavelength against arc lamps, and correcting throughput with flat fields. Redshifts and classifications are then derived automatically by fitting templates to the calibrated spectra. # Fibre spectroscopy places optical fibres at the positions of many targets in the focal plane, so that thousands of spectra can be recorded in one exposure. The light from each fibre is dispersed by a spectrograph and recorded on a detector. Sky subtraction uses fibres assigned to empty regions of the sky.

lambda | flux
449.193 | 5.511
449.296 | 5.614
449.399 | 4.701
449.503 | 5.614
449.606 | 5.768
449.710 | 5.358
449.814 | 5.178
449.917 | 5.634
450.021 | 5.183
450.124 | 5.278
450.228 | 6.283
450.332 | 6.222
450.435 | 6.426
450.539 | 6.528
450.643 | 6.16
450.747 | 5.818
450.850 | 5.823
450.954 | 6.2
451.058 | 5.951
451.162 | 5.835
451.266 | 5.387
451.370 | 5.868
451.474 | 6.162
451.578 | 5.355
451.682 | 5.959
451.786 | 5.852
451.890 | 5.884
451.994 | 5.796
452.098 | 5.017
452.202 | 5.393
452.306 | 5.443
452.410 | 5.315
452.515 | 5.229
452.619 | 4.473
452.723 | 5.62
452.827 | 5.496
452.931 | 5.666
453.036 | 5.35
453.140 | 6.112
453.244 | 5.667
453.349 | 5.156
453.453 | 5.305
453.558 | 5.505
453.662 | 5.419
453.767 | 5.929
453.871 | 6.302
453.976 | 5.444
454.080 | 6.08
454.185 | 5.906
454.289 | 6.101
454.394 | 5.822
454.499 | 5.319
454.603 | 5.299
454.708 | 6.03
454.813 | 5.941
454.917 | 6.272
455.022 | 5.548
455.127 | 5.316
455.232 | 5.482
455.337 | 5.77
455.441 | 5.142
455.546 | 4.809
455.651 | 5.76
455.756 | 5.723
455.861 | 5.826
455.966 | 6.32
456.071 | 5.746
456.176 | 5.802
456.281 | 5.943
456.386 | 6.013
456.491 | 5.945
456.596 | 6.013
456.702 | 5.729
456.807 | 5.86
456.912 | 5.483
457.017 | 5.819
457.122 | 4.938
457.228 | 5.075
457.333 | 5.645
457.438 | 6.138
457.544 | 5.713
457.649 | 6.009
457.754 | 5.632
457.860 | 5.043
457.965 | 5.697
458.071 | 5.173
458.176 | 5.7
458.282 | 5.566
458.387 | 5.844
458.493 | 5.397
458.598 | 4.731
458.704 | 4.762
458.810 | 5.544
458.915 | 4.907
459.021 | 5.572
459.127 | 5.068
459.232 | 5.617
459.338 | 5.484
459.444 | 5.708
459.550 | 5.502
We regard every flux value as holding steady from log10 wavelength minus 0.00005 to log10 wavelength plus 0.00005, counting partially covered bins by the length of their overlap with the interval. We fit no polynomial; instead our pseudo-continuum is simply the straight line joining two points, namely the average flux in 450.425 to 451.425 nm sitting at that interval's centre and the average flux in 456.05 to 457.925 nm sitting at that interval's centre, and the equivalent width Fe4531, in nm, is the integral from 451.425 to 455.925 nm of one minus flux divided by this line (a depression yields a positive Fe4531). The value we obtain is 0.187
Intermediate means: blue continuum 5.98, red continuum 5.7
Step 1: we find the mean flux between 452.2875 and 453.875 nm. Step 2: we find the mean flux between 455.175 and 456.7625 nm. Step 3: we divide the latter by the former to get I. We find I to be 1.05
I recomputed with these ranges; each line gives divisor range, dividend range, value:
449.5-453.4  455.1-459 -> 0.98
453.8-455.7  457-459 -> 0.95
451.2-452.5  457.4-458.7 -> 0.98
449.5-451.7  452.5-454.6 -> 0.96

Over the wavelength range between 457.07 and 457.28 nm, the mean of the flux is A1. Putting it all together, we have 4.99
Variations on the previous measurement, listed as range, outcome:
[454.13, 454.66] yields 5.69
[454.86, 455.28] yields 5.66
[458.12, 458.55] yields 5.62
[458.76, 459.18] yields 5.28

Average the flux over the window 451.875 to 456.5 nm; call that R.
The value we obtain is 5.63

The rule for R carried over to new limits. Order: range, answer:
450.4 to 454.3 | 5.7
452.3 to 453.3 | 5.43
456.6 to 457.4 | 5.55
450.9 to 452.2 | 5.76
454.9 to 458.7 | 5.61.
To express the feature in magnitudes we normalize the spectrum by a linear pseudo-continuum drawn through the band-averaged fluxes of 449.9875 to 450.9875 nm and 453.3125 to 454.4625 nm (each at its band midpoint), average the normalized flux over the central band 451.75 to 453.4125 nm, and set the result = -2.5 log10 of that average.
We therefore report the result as 0.071 mag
